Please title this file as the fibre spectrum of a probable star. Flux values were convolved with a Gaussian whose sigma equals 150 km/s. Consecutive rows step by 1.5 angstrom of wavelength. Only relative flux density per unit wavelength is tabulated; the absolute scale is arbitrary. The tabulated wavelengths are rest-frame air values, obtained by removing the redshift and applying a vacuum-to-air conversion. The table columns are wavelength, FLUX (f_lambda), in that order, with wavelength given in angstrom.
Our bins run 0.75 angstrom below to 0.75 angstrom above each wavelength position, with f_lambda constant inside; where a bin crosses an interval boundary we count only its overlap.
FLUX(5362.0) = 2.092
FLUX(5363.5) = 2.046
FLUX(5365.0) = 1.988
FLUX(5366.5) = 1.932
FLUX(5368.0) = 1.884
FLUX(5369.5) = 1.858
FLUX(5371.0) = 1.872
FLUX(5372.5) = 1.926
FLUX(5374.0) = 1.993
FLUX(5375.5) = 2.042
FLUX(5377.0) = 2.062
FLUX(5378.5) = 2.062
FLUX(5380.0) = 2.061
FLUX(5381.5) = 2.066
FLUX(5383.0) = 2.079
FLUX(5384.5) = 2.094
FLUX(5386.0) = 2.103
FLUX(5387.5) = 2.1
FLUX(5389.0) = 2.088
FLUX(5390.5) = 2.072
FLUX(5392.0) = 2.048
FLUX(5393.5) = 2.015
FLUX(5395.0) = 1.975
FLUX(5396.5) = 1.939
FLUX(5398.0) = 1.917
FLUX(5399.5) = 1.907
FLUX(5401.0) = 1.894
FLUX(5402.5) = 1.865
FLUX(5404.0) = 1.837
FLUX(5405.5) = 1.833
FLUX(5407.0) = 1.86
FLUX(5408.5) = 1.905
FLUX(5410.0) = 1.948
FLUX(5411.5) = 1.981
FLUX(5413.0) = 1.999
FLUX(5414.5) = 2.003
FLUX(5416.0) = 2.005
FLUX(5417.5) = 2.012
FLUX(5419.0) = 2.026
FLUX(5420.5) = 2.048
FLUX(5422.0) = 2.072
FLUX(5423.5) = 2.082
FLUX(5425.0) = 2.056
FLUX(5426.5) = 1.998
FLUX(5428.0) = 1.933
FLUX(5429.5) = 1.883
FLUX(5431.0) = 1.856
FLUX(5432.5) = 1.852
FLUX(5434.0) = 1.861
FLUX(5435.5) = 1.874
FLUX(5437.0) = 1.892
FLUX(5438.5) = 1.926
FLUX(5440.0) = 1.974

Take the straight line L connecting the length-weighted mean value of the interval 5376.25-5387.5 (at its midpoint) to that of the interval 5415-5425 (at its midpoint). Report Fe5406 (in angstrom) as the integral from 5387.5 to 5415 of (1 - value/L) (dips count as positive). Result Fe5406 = 1.4 angstrom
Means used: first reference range 2.08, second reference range 2.04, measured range 1.95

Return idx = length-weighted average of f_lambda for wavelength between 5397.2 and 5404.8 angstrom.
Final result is 1.88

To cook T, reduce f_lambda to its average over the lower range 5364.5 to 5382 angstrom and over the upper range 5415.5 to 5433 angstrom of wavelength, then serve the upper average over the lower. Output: 1.0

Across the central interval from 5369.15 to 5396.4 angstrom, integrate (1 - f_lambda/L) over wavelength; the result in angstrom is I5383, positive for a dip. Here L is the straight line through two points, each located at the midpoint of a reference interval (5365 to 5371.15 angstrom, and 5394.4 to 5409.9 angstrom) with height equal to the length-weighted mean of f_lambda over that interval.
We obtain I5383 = -1.9 angstrom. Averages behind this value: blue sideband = 1.9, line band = 2.03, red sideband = 1.89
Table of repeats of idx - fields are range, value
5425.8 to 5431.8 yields 1.92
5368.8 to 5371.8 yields 1.87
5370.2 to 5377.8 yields 1.98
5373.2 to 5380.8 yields 2.04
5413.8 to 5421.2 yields 2.02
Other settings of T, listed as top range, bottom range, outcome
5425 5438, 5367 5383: 0.96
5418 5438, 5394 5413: 1.02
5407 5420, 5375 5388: 0.95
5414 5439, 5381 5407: 0.99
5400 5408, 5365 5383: 0.94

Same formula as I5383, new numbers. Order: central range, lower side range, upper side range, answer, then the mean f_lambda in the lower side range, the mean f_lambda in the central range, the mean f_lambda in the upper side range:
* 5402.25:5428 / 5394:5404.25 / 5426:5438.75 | -0.96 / 1.91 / 1.97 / 1.89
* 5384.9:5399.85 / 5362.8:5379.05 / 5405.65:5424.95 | -0.31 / 1.97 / 2.02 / 1.99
